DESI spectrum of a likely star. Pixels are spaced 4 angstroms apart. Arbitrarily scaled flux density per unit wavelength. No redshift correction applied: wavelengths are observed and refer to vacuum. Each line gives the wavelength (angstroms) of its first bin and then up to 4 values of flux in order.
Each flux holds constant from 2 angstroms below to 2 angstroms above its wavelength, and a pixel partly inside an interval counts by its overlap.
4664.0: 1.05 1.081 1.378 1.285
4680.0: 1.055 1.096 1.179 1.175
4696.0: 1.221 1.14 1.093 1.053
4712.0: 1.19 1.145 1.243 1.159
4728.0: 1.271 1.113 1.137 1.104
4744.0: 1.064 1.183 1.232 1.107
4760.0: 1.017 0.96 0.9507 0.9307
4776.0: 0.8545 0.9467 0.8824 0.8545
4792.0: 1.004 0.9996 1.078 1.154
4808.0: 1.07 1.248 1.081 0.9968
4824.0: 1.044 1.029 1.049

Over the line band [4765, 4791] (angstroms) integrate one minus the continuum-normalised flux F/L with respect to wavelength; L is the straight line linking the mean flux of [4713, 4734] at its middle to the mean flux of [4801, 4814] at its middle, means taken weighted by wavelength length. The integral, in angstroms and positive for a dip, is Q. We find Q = 5.7 angstroms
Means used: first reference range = 1.19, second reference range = 1.15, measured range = 0.909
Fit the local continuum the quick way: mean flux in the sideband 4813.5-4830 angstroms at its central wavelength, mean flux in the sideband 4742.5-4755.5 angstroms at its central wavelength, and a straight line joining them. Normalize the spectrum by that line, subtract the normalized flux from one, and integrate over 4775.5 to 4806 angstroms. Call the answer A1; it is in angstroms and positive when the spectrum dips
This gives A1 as 3.2 angstroms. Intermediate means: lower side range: 1.16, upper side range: 1.04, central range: 0.977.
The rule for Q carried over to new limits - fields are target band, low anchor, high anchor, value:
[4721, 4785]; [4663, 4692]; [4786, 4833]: 2.2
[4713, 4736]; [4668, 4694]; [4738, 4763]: -0.9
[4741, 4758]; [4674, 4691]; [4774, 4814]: -1.2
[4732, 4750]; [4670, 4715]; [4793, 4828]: 0.2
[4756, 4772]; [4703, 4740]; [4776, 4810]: 1.1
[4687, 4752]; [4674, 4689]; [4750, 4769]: -2.9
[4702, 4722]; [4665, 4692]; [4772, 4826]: -0.3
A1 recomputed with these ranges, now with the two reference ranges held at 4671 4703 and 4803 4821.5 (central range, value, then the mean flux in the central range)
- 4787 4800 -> 1.64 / 0.98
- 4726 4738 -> -0.18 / 1.17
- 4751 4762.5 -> 0.41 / 1.1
